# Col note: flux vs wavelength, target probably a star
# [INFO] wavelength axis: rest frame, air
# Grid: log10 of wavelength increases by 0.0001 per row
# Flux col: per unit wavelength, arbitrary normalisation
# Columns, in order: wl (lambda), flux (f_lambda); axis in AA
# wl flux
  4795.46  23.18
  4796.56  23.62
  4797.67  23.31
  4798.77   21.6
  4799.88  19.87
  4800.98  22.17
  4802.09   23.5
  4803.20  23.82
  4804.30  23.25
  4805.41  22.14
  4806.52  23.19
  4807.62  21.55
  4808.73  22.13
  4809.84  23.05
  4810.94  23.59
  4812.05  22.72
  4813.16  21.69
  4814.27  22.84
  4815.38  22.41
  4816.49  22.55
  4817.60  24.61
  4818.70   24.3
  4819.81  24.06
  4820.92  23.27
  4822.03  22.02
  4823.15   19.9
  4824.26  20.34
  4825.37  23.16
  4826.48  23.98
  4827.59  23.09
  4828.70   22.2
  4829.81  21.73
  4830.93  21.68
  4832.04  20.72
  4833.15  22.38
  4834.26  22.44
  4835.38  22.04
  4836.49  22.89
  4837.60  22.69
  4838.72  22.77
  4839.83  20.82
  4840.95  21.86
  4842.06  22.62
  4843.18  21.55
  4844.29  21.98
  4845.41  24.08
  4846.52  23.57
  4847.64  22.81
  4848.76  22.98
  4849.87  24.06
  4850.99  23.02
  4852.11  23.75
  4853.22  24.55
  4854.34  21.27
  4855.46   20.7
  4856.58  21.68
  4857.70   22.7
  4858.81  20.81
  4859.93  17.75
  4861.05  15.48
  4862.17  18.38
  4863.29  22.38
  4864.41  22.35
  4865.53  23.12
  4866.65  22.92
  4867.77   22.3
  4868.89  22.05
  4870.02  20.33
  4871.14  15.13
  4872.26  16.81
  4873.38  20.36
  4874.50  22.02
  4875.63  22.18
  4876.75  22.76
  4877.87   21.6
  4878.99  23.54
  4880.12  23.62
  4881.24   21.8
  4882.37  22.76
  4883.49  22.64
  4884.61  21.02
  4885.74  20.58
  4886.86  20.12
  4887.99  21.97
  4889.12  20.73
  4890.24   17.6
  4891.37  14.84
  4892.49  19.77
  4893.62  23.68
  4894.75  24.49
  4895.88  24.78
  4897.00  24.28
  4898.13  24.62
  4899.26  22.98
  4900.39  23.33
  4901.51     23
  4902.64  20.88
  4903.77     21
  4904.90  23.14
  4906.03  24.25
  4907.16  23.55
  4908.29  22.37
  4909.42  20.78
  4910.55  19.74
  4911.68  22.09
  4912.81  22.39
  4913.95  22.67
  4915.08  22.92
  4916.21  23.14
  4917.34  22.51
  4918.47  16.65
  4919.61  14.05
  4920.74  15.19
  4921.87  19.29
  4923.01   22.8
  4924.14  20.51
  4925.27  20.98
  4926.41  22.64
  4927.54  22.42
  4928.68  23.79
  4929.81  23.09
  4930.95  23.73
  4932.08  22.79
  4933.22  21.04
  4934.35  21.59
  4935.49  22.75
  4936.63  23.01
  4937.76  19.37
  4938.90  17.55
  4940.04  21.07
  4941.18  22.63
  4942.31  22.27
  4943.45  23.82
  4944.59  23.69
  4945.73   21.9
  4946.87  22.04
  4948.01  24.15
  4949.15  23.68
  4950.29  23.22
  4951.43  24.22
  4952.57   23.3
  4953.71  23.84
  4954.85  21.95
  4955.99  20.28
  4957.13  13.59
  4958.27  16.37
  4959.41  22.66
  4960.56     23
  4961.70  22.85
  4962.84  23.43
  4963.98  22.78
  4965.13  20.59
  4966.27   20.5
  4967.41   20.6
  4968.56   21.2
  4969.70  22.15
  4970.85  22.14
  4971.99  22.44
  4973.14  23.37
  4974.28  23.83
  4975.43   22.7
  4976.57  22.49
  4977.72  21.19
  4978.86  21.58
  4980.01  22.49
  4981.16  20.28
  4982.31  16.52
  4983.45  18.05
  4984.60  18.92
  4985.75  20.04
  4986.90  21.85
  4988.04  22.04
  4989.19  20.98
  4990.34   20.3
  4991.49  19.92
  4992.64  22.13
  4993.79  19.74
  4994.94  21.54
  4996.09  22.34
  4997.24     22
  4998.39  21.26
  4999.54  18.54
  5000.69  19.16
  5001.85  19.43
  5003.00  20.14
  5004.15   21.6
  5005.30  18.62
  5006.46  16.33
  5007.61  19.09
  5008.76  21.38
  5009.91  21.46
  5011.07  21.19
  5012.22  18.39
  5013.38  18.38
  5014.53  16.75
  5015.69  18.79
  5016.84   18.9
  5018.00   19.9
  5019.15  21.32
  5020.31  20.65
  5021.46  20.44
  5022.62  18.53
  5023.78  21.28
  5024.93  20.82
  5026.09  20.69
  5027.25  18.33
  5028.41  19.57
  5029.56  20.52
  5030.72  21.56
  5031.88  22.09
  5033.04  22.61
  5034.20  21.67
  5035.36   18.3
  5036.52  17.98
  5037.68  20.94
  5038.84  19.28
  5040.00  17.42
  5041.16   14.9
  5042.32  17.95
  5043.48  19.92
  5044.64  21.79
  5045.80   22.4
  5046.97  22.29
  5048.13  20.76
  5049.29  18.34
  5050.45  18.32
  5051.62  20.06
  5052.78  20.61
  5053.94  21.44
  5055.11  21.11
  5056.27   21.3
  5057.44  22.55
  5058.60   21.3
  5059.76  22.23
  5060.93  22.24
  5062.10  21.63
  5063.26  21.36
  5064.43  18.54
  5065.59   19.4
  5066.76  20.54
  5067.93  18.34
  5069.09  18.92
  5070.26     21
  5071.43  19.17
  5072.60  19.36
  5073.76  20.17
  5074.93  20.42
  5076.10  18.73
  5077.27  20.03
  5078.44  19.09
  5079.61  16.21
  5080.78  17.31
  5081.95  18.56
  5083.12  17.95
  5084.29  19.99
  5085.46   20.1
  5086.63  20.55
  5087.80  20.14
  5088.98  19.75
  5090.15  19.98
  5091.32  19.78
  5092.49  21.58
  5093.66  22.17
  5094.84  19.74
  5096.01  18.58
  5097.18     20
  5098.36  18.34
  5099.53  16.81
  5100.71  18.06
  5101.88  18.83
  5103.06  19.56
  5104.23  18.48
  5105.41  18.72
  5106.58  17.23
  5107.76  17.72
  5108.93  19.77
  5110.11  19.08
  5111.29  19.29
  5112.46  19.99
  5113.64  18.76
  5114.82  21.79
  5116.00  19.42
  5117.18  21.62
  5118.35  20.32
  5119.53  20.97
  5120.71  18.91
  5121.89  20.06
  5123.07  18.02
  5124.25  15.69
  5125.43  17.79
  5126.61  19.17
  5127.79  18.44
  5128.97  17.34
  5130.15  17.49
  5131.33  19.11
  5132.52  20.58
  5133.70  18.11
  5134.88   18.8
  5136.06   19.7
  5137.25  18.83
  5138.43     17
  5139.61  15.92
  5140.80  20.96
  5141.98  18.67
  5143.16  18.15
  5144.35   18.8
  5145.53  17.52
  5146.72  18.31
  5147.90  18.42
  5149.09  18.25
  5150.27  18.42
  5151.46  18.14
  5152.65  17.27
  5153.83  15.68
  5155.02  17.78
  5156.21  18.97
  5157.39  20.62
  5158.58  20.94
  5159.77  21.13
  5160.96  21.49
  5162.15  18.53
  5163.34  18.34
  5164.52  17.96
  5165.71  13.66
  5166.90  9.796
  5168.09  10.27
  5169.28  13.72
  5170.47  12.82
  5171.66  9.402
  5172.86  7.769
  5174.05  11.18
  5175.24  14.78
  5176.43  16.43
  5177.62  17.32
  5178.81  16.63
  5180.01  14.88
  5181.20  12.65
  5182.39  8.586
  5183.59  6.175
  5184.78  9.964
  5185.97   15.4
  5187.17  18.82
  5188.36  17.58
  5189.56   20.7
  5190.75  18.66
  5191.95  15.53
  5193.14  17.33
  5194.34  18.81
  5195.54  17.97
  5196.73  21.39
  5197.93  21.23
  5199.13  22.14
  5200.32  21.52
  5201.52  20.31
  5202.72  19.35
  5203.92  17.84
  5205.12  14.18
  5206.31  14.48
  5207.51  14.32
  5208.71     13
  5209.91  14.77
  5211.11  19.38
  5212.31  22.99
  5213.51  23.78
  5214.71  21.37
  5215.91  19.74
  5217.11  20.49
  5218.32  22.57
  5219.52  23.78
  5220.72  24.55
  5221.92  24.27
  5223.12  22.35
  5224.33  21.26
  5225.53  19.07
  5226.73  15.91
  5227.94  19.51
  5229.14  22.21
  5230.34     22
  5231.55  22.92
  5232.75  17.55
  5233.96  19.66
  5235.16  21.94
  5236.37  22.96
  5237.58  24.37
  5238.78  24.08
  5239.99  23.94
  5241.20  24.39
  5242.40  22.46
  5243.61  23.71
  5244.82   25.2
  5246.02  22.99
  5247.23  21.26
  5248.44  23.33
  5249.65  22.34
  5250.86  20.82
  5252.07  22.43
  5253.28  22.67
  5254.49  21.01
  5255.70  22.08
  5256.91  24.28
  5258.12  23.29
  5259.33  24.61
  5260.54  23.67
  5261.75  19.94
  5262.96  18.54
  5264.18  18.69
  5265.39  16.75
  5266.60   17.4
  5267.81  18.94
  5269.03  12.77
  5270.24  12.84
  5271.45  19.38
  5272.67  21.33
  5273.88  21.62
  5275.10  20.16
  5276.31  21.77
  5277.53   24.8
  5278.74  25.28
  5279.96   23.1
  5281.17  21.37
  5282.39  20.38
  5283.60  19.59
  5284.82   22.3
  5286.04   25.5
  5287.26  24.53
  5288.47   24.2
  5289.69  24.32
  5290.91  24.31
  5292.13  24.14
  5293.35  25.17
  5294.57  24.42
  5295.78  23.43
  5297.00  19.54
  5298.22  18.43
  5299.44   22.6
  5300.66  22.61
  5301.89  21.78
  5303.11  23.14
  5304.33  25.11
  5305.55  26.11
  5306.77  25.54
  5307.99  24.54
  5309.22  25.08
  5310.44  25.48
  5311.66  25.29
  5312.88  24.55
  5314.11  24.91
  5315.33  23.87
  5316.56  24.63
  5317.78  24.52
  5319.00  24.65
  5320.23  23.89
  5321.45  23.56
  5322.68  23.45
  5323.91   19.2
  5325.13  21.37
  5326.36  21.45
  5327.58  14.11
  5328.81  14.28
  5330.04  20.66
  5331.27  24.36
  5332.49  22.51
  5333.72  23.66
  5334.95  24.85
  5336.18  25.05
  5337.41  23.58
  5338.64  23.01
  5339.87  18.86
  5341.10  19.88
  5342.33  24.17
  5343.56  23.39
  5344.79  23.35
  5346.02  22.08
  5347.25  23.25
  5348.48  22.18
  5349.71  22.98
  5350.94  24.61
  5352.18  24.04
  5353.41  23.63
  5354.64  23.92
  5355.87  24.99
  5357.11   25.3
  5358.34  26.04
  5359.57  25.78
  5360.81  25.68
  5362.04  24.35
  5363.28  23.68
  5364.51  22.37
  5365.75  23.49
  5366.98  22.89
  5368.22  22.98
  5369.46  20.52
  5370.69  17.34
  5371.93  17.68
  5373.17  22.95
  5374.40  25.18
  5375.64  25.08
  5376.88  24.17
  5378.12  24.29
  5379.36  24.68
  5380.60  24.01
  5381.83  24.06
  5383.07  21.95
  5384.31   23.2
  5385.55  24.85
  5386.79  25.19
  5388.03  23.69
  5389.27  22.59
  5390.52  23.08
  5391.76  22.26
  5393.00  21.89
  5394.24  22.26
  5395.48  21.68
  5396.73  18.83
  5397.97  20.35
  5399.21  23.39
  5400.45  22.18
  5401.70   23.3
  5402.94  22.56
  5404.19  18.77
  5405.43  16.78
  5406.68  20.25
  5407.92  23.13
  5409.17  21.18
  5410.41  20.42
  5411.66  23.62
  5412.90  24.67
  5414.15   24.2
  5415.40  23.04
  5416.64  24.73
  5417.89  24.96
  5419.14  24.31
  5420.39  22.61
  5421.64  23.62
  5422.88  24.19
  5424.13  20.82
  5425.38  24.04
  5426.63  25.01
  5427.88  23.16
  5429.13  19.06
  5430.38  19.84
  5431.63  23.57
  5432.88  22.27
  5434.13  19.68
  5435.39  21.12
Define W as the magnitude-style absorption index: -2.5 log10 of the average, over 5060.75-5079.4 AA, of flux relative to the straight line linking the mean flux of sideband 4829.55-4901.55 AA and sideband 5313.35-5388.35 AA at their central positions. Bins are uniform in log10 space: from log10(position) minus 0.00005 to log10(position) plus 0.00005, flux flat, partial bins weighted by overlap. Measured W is 0.13 mag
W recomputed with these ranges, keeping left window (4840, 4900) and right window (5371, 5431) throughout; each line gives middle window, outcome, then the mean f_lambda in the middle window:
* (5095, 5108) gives 0.195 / 18.5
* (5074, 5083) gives 0.182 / 18.6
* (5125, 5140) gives 0.203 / 18.4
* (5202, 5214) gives 0.269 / 17.4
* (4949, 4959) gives 0.036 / 21.1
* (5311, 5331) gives 0.014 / 22.2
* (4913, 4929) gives 0.055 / 20.7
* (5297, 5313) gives -0.058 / 23.7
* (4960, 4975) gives -0.019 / 22.2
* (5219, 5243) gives 0.018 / 22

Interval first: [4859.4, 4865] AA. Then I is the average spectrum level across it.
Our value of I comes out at 19.3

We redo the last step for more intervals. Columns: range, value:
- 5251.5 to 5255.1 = 22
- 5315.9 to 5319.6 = 24.6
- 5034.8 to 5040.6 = 18.8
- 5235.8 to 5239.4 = 23.8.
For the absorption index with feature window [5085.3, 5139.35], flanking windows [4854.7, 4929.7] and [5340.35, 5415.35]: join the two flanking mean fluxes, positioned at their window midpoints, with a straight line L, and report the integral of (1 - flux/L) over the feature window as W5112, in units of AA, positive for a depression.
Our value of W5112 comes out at 7.02 AA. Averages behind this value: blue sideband 21.3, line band 19.1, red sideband 22.8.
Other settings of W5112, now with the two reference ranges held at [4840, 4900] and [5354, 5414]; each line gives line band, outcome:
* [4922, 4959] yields -0.1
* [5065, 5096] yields 3.6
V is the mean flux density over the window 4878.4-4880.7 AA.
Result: 23.5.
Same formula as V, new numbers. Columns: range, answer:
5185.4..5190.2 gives 18.1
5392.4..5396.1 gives 22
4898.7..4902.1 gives 23.1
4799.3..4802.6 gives 21.8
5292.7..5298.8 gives 22.3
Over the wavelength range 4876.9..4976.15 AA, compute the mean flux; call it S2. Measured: 21.8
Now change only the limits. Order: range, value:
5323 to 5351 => 21.8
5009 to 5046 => 19.8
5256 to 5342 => 22.2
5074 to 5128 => 19.2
